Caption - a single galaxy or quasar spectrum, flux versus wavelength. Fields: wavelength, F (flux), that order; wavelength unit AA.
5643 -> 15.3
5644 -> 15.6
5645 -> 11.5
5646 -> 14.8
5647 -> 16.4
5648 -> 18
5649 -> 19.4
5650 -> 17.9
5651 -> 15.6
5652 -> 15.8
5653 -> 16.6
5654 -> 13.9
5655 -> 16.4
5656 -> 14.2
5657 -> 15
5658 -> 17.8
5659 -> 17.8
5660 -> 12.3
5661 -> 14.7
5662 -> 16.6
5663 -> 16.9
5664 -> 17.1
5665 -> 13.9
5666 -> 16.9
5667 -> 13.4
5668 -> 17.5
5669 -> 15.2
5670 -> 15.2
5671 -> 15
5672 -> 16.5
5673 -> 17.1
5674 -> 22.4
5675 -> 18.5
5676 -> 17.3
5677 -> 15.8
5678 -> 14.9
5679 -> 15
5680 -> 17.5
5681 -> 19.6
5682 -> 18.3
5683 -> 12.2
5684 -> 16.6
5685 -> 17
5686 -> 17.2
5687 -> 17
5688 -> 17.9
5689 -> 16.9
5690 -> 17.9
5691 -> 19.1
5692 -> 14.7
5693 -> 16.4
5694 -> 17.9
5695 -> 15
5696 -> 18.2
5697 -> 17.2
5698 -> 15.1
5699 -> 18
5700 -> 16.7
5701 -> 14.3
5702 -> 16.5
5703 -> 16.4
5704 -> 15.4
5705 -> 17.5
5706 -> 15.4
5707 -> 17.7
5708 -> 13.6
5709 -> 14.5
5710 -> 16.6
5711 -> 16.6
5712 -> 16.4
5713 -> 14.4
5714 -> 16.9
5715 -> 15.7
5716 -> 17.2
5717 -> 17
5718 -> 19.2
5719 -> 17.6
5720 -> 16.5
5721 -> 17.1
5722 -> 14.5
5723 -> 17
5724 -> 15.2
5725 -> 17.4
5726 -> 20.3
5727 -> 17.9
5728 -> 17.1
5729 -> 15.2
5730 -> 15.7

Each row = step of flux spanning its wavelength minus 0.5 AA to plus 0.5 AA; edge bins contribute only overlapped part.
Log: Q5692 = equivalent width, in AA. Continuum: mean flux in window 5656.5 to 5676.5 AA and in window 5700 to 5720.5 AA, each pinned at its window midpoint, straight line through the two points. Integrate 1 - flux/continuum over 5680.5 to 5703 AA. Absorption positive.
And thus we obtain -0.67 AA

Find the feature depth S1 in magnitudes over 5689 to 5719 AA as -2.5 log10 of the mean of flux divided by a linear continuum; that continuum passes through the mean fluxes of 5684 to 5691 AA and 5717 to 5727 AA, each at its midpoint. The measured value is 0.05 mag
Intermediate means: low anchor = 17.4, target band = 16.5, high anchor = 17.2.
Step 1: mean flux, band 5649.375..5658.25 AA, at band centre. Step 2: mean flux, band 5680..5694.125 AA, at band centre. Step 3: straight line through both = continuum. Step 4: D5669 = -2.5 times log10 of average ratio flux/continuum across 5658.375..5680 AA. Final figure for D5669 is 0.014 mag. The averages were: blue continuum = 15.9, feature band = 16.2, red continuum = 17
